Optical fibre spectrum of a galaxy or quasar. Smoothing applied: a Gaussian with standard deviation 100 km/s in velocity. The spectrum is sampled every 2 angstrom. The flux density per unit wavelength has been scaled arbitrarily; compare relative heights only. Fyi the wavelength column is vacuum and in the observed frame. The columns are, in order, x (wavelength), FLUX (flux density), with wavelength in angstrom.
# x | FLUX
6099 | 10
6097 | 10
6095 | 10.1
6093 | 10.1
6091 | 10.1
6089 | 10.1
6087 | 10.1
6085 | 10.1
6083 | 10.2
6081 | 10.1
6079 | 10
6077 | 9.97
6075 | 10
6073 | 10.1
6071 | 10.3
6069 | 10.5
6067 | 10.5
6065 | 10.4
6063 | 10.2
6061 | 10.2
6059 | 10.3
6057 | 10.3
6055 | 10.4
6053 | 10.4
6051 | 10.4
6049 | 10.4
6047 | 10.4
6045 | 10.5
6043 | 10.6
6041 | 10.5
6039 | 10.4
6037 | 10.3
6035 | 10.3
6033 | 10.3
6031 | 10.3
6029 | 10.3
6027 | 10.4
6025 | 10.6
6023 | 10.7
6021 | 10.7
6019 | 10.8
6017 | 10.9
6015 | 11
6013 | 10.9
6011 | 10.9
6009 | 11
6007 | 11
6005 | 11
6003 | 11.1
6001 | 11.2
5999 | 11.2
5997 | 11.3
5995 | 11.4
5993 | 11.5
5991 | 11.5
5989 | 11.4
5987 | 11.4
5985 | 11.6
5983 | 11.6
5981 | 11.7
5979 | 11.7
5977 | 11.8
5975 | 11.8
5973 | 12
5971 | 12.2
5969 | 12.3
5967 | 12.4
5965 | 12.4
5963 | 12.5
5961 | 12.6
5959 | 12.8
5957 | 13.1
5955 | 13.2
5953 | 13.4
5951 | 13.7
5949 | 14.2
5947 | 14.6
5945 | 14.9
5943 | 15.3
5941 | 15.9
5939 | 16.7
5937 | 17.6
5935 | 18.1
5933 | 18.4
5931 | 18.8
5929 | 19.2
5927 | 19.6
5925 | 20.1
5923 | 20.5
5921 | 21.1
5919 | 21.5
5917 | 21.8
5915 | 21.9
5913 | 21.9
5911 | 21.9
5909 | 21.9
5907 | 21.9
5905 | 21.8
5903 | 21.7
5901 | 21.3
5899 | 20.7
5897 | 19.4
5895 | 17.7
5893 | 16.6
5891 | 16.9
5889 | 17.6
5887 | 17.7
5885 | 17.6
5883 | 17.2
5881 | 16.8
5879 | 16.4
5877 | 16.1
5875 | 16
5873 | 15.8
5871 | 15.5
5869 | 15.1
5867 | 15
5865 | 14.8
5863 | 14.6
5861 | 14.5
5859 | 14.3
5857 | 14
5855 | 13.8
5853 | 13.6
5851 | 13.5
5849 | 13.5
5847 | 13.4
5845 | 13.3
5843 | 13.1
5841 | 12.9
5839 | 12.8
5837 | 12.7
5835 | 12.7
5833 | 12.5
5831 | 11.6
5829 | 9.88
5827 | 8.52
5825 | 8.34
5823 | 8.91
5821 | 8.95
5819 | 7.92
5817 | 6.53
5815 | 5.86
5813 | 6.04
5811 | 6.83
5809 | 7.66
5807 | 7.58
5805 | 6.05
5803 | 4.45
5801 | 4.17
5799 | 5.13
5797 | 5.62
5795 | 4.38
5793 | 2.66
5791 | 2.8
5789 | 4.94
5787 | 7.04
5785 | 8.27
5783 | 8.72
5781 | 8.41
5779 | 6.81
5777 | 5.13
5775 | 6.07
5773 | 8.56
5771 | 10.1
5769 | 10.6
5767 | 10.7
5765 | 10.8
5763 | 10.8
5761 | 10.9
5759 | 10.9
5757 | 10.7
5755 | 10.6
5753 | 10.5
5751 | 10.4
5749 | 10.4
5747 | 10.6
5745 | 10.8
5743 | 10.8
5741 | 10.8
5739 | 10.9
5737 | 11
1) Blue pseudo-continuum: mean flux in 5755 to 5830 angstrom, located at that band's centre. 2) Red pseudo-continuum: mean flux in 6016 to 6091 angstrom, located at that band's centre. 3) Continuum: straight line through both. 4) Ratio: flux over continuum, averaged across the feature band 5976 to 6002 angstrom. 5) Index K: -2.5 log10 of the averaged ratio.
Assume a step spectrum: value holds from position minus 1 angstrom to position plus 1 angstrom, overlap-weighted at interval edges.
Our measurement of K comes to -0.19 mag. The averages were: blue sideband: 7.55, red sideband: 10.3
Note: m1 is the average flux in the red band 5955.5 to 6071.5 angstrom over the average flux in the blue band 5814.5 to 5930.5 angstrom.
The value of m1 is 0.70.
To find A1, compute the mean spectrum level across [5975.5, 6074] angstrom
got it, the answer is 10.8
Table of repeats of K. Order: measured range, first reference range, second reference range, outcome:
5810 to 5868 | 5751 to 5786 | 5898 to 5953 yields 0.20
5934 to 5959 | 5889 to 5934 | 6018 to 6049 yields 0.17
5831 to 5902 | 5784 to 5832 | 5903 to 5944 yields -0.16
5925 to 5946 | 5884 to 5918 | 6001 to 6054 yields -0.01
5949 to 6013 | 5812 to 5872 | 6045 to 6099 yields -0.10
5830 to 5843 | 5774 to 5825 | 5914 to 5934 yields -0.20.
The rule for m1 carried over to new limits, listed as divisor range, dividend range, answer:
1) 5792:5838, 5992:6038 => 1.42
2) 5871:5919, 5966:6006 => 0.61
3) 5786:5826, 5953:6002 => 1.96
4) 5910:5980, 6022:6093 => 0.64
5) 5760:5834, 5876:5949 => 2.48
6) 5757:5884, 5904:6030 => 1.39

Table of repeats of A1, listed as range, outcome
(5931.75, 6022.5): 12.6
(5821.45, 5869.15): 12.7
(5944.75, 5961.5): 13.6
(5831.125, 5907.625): 15.8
